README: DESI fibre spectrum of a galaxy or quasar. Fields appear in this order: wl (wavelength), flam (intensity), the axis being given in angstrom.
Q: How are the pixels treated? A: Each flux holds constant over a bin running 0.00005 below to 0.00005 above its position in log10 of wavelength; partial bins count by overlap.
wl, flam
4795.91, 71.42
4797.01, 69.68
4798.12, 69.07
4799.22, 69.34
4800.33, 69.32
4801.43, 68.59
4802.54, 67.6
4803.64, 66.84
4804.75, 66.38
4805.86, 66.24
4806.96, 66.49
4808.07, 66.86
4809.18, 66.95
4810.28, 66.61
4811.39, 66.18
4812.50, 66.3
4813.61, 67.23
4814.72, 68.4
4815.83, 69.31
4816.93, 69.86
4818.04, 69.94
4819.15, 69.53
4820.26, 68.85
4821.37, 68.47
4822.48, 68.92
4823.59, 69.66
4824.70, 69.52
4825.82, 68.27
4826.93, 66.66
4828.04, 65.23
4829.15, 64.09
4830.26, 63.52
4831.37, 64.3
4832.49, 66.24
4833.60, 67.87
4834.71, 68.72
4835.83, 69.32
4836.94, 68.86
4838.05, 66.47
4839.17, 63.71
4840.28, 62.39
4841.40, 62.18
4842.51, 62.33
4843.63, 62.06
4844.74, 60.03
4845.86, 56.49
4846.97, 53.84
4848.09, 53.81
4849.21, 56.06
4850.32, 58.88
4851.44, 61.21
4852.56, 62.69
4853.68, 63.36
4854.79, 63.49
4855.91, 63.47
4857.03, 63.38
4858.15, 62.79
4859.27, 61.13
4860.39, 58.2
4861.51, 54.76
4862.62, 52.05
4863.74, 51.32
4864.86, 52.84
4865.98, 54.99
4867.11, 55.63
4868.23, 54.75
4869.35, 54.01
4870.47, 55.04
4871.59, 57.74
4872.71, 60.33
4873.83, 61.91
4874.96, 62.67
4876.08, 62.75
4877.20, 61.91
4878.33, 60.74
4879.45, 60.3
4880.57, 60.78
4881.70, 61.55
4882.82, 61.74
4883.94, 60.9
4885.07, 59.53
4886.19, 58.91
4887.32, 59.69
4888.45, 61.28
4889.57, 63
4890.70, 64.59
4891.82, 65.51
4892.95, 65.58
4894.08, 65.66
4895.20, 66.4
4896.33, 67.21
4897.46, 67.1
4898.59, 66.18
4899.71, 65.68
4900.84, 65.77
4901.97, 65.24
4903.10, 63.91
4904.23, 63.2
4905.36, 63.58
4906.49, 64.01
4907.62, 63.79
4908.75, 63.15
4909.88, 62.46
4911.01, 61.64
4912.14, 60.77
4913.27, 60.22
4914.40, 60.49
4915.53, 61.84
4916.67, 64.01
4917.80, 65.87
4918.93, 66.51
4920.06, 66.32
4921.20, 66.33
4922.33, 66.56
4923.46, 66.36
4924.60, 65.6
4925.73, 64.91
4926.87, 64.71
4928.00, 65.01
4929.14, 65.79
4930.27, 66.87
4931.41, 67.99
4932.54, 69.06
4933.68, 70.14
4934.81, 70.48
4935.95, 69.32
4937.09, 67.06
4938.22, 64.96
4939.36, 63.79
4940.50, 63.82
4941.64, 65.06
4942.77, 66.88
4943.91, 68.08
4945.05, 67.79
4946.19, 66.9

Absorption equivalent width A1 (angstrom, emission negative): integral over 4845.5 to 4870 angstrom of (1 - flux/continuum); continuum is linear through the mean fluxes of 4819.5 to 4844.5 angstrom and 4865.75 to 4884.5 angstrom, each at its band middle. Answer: 1.75 angstrom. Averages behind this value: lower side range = 66.2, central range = 57.7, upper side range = 59.4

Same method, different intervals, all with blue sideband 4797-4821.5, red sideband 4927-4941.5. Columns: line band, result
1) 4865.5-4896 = 3.00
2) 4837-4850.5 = 1.49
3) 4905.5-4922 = 0.89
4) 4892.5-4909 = 0.50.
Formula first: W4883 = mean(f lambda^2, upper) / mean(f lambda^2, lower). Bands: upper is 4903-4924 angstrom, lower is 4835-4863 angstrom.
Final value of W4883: 1.07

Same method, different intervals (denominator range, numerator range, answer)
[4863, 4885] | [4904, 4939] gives 1.14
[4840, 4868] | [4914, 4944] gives 1.16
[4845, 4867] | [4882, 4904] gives 1.12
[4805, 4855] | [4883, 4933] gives 1.02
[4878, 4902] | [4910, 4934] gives 1.04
